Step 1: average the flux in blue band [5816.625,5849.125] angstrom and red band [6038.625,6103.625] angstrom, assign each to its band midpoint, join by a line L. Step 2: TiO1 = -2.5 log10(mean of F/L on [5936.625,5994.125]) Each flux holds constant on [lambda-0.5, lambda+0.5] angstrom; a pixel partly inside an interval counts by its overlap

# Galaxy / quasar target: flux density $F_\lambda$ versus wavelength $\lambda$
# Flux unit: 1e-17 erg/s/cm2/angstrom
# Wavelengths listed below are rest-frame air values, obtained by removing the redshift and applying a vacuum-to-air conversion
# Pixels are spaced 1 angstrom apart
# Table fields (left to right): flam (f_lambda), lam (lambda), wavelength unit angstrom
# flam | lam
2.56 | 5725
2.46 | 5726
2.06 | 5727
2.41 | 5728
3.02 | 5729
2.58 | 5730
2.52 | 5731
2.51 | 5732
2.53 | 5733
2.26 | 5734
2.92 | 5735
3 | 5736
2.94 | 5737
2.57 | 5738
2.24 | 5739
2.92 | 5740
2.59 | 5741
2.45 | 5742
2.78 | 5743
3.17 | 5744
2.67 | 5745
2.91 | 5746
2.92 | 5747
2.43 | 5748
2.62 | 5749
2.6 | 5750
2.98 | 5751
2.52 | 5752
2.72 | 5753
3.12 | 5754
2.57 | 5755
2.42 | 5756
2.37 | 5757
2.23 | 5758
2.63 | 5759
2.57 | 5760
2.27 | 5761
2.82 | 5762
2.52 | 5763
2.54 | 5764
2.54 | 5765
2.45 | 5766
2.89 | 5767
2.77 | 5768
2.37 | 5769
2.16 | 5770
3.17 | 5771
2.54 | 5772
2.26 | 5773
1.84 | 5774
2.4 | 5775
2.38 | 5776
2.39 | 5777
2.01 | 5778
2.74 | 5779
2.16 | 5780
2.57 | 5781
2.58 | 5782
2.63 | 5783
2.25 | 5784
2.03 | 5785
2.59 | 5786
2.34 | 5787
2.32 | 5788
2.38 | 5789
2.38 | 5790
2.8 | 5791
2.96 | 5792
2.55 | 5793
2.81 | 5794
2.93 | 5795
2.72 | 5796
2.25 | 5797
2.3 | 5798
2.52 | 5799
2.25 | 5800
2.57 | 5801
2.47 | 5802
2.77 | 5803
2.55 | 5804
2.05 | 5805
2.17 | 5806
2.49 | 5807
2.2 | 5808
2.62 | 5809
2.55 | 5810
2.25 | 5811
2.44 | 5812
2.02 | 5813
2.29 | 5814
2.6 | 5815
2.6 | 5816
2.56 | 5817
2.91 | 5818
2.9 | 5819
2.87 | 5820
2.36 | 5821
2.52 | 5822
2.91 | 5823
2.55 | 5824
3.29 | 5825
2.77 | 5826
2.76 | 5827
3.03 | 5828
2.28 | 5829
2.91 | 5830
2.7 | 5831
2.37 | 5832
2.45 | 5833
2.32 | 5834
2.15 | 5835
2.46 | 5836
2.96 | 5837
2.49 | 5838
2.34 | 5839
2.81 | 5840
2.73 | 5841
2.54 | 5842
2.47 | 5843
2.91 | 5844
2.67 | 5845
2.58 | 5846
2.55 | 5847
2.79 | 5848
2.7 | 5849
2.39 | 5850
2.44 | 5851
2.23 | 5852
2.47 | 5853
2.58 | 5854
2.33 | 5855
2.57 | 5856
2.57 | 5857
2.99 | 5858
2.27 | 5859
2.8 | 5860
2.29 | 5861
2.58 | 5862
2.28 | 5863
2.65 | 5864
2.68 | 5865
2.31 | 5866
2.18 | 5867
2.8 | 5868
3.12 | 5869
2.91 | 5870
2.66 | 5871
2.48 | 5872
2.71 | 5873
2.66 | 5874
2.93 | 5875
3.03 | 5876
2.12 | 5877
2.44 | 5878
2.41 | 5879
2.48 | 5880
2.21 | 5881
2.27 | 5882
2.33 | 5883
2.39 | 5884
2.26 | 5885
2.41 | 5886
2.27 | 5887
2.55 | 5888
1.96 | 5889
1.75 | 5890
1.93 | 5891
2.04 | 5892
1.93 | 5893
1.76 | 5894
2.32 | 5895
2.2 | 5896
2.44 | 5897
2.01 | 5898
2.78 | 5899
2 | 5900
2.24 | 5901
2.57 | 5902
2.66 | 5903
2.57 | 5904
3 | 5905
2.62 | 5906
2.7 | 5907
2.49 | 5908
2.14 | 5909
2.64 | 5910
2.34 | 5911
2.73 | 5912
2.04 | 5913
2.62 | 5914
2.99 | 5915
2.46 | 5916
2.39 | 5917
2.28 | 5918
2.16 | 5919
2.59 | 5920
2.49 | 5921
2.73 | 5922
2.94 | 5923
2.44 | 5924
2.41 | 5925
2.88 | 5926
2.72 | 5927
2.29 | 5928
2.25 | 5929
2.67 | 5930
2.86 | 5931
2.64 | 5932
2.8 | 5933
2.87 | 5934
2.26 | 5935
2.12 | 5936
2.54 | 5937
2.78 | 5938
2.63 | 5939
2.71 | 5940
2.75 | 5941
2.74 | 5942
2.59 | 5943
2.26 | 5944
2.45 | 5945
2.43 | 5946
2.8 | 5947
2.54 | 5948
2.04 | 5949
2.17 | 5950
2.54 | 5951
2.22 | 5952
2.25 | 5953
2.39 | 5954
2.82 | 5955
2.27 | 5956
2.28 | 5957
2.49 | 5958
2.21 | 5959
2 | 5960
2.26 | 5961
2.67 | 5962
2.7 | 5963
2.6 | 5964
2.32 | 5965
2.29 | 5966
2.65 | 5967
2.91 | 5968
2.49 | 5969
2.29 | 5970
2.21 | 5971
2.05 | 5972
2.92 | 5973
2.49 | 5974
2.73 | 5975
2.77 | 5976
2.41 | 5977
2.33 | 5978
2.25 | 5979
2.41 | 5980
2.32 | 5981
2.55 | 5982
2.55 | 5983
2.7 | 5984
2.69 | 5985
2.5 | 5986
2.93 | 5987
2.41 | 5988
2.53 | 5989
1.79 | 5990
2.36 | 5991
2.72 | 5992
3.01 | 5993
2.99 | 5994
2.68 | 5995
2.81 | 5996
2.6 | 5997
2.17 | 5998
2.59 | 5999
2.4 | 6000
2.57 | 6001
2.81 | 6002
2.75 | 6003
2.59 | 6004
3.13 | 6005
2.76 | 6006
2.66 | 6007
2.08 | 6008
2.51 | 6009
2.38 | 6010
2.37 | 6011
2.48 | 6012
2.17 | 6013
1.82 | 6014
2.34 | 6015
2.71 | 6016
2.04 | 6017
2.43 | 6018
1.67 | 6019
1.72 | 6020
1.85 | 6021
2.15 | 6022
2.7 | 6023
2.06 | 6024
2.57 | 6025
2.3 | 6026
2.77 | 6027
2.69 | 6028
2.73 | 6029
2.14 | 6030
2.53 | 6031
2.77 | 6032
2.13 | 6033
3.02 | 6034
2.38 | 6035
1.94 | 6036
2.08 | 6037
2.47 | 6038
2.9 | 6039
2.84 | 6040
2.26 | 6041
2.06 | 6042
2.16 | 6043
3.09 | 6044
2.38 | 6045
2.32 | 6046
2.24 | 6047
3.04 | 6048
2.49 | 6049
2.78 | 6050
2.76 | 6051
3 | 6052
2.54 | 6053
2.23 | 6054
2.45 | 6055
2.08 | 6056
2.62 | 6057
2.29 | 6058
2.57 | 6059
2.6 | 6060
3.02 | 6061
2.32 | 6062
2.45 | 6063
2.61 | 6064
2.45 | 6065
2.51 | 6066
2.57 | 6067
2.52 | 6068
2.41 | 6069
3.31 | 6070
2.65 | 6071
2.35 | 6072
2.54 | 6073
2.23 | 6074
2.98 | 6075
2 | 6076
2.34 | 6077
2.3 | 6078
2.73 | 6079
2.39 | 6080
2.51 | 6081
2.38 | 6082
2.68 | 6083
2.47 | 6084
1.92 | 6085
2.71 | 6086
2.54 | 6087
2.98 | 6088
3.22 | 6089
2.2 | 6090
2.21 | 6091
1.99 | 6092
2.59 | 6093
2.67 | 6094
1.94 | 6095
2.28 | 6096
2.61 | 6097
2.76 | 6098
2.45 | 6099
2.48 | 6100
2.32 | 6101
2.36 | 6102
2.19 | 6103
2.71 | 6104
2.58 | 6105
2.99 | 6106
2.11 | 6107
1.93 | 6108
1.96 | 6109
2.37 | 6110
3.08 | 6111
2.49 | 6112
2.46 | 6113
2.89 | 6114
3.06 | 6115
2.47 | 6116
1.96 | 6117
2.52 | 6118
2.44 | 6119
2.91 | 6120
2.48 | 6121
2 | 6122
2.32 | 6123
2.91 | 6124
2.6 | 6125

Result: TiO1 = 0.03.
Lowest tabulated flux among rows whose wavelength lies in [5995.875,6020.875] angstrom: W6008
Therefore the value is 1.67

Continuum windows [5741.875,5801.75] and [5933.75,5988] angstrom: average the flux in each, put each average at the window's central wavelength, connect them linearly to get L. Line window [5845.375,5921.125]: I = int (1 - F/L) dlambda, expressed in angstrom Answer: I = 1.61 angstrom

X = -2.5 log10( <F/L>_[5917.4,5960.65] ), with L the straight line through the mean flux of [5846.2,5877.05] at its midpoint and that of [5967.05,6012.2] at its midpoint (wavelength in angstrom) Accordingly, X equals 0.030 mag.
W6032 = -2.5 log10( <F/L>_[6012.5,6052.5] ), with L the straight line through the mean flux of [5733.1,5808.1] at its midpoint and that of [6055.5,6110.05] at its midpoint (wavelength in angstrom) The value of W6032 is 0.03 mag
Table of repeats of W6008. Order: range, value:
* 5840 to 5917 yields 1.75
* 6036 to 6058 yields 1.94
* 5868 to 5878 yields 2.12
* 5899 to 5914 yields 2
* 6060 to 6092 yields 1.92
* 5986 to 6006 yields 1.79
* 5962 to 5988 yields 2.05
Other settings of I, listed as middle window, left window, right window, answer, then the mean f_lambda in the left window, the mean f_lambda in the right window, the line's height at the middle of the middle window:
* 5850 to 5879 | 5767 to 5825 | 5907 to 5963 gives -0.9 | 2.49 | 2.5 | 2.5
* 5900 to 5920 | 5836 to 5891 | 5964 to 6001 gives 0.2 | 2.52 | 2.52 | 2.52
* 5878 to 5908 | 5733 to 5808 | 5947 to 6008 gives 2.4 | 2.55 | 2.51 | 2.52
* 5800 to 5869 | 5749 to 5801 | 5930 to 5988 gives -1.3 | 2.51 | 2.5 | 2.51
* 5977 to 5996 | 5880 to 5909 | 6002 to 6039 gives -1.4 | 2.31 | 2.4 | 2.37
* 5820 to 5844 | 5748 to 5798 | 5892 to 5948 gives -1.1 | 2.52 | 2.5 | 2.51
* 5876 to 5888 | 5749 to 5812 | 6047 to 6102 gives 0.7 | 2.5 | 2.52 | 2.5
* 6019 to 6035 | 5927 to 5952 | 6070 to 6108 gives 0.7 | 2.53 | 2.47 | 2.5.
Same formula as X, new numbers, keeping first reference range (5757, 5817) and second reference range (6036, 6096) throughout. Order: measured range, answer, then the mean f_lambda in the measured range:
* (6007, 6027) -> 0.110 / 2.25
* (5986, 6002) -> -0.036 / 2.58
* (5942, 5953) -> 0.033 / 2.41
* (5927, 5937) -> -0.024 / 2.54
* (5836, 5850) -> -0.071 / 2.64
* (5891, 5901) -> 0.151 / 2.16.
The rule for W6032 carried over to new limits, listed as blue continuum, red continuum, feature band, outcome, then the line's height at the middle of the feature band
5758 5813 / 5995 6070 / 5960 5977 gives -0.014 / 2.47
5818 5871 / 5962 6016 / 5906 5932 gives 0.013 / 2.57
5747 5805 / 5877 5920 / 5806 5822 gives -0.015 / 2.47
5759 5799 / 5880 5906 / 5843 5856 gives -0.082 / 2.36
